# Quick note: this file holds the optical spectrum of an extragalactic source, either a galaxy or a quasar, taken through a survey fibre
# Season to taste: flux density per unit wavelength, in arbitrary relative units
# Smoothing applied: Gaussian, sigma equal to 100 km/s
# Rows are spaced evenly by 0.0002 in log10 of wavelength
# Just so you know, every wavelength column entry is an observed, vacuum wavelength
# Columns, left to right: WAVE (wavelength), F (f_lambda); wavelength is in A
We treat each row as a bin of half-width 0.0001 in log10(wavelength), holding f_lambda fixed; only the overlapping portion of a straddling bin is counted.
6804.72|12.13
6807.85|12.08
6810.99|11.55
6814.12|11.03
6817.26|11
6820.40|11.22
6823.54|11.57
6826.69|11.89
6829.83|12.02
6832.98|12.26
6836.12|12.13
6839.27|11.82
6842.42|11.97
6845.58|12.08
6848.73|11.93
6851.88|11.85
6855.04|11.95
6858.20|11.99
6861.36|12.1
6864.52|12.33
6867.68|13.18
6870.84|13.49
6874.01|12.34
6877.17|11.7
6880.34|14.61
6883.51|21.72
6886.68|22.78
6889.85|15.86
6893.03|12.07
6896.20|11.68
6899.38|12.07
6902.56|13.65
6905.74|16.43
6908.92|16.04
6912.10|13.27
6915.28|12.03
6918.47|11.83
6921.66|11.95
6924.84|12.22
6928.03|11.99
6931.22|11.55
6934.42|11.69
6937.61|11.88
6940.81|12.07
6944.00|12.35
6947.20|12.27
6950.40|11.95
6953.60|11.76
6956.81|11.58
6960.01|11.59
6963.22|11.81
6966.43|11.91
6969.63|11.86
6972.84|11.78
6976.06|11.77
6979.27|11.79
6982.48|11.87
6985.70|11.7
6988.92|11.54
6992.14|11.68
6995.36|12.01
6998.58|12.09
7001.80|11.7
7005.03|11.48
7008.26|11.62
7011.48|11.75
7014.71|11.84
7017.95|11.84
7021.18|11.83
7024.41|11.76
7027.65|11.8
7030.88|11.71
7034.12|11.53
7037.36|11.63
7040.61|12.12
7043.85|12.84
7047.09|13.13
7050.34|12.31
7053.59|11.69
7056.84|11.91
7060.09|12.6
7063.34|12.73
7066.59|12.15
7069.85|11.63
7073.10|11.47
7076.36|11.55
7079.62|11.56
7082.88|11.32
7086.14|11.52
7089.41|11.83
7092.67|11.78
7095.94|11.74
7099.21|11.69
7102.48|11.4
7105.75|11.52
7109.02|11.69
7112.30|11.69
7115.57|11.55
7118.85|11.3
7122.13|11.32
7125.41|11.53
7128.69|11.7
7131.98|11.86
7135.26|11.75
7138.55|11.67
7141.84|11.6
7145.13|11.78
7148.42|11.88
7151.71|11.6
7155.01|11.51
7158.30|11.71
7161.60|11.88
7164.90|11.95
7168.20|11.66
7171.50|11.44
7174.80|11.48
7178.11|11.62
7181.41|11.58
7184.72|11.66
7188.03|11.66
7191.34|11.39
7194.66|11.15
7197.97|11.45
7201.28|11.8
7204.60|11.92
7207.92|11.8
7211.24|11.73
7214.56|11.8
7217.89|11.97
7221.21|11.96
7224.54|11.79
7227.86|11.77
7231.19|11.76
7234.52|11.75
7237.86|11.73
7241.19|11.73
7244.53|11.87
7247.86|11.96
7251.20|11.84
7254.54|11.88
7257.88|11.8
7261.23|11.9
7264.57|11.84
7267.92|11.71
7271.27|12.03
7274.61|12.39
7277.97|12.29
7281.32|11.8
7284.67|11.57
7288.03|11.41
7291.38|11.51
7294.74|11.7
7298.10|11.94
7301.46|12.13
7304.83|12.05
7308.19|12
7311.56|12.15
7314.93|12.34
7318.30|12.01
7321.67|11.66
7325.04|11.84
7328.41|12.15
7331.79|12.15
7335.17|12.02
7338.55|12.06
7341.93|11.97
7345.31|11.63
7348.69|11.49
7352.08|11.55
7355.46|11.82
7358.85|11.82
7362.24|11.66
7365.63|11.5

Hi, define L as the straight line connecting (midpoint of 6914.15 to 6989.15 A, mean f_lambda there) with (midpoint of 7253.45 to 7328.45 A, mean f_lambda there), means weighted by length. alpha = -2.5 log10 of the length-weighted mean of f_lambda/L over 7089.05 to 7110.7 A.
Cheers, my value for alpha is 0.02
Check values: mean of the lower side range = 11.9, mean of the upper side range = 11.9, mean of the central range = 11.7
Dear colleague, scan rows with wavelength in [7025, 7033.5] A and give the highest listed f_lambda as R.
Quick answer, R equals 11.8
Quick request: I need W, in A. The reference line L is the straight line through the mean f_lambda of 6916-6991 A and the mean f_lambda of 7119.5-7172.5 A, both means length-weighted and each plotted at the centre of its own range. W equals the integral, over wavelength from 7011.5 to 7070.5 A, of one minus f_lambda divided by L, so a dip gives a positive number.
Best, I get -1.43 A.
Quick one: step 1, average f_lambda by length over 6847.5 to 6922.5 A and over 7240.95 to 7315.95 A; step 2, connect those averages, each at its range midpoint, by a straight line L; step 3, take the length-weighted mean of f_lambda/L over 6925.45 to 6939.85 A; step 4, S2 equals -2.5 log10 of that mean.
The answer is 0.145 mag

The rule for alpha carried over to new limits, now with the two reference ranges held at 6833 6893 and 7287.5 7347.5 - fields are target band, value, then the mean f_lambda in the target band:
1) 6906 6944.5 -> 0.07 mag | 12.5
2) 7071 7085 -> 0.12 mag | 11.5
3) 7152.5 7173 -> 0.07 mag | 11.7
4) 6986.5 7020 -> 0.12 mag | 11.8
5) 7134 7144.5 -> 0.08 mag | 11.7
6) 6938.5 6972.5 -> 0.12 mag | 11.9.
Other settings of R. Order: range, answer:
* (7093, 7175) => 11.95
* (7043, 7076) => 13.13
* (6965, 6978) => 11.91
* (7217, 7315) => 12.39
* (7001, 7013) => 11.75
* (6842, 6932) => 22.78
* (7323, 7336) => 12.15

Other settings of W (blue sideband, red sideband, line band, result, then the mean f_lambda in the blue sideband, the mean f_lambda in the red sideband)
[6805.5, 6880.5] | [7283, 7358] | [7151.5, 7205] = 1.4 A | 12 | 11.9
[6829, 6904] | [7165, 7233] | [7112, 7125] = 0.7 A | 13.3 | 11.7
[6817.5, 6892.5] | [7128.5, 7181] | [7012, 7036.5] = 1.2 A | 13.2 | 11.7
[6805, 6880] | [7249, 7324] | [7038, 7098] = -0.1 A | 12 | 11.9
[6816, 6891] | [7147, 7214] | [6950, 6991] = 2.8 A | 13.2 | 11.6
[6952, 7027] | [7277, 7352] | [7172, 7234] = 0.9 A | 11.8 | 11.9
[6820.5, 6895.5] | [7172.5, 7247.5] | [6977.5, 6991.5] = 1.1 A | 13.2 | 11.7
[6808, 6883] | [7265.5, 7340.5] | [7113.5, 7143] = 1.1 A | 12.2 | 11.9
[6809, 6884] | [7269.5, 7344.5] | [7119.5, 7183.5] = 2.3 A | 12.4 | 12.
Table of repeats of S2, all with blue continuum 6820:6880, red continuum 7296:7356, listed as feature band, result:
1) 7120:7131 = 0.05 mag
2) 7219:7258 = 0.01 mag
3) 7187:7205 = 0.04 mag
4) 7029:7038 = 0.04 mag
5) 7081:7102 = 0.04 mag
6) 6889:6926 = -0.09 mag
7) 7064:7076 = 0.02 mag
